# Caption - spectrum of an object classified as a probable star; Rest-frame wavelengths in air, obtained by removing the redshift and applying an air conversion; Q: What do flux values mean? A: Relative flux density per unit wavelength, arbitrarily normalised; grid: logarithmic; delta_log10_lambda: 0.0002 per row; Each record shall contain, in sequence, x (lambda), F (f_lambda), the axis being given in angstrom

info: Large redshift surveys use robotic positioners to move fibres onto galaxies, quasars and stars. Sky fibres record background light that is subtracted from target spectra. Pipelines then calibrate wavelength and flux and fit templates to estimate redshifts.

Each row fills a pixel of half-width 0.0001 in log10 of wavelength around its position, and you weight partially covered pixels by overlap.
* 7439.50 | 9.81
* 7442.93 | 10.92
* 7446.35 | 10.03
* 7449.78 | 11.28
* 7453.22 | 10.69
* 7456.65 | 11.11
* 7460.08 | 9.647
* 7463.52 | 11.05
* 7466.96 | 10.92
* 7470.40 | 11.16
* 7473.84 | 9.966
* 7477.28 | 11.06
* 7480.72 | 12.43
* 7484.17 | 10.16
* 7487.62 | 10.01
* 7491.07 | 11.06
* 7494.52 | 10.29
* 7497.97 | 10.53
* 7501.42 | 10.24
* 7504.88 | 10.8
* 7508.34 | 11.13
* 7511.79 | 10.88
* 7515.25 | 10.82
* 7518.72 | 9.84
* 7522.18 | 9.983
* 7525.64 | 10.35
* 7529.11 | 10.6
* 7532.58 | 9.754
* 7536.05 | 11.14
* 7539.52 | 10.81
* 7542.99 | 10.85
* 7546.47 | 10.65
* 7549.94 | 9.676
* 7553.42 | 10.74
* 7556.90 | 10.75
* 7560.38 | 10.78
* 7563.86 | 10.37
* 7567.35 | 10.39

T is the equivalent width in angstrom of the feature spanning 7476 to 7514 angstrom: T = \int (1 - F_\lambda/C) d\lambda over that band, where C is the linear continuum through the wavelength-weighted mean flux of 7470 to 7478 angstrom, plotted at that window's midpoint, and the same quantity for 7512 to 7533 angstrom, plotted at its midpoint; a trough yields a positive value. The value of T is -1.1 angstrom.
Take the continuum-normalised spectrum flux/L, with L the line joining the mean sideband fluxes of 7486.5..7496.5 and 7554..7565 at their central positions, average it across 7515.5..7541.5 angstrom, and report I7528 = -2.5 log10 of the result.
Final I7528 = 0.02 mag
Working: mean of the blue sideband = 10.5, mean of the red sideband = 10.7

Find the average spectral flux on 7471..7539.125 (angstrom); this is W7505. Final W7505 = 10.6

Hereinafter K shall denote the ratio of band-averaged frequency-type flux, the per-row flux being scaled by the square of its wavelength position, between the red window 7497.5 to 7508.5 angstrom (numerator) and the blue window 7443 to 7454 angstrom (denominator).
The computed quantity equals 1.0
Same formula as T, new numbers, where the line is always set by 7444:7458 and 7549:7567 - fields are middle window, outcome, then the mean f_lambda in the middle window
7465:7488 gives -0.33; 10.9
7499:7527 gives 0.27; 10.5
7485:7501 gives 0.34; 10.4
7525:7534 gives 0.28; 10.2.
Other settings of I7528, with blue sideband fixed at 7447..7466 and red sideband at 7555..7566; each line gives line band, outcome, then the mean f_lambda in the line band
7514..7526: 0.046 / 10.2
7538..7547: -0.014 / 10.8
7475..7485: -0.054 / 11.2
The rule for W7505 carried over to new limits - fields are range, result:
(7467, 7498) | 10.8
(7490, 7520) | 10.6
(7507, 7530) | 10.5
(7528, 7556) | 10.5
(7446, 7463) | 10.6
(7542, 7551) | 10.4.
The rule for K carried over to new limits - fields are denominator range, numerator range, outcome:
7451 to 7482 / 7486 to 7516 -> 0.99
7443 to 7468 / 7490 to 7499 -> 1.00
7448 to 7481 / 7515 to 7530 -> 0.96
